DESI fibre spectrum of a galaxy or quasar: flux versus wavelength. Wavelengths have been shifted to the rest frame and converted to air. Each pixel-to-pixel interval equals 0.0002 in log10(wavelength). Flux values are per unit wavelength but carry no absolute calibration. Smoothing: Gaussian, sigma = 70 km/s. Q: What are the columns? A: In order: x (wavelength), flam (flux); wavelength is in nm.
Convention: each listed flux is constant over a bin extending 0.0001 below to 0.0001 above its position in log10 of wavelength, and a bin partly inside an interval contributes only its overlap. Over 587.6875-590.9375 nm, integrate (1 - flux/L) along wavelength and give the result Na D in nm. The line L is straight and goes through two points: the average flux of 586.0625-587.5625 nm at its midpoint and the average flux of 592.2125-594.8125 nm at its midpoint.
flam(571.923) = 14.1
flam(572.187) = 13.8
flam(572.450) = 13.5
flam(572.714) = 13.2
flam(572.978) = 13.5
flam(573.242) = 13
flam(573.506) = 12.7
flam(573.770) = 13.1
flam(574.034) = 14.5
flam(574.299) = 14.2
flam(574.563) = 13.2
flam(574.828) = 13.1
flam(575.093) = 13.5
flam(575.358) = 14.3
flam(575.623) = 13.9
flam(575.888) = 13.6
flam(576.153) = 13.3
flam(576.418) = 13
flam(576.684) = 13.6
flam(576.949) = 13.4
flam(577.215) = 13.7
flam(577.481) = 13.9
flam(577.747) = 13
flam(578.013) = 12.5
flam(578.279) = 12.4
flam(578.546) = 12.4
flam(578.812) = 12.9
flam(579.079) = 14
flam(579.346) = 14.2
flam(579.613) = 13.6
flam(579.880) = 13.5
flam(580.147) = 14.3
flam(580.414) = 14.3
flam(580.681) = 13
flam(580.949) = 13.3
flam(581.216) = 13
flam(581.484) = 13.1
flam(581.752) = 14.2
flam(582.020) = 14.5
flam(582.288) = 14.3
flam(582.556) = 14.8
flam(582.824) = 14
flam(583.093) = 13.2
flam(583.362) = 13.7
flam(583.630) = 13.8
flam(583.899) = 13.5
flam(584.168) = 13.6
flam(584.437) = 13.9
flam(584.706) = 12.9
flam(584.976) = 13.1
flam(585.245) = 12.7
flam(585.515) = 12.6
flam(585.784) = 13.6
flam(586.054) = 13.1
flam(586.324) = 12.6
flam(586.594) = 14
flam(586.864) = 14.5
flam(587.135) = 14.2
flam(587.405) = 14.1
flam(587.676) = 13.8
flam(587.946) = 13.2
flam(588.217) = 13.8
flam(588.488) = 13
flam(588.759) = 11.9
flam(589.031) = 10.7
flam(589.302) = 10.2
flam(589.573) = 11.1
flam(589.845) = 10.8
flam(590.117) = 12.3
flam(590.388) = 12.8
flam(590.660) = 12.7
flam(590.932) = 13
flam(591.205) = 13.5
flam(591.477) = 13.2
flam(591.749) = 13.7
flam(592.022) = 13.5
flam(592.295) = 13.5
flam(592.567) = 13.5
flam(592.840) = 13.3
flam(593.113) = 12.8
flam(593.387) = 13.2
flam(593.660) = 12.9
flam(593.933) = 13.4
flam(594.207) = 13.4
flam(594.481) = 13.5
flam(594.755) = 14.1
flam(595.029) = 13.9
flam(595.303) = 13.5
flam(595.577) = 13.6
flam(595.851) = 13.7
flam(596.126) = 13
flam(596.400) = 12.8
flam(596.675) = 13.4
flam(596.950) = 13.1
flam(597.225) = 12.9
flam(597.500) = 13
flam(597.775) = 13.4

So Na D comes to 0.35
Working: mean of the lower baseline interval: 13.8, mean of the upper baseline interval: 13.3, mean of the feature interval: 12.2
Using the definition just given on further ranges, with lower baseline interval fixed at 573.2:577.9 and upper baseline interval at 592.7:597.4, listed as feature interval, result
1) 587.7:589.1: 0.071 nm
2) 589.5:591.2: 0.140 nm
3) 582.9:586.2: 0.025 nm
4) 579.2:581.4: -0.029 nm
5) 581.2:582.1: -0.020 nm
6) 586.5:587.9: -0.070 nm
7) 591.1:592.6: -0.015 nm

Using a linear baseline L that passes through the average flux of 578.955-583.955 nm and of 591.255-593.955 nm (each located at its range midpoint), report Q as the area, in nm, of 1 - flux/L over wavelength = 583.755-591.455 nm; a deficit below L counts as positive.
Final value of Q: 0.36 nm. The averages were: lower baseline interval 13.8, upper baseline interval 13.3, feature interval 12.9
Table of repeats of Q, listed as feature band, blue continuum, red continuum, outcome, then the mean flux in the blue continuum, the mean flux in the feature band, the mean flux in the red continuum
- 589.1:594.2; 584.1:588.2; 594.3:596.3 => 0.31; 13.5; 12.7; 13.6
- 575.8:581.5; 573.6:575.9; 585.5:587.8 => 0.13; 13.7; 13.4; 13.7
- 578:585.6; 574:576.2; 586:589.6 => -0.13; 13.7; 13.5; 12.9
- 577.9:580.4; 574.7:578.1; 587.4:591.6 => -0.02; 13.5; 13.4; 12.5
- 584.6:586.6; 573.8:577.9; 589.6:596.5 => 0.05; 13.6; 13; 13.2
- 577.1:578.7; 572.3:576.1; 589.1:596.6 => 0.05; 13.5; 13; 13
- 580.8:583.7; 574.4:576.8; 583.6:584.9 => -0.07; 13.5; 13.8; 13.5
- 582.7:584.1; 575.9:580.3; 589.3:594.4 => -0.05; 13.4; 13.6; 12.9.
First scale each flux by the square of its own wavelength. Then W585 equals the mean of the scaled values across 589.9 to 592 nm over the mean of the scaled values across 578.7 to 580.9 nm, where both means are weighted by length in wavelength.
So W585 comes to 0.98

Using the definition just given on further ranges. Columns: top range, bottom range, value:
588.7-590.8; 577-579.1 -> 0.92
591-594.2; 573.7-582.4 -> 1.03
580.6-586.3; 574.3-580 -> 1.03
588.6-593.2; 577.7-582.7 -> 0.96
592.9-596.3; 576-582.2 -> 1.05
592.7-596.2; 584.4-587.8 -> 1.03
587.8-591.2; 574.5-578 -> 0.95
